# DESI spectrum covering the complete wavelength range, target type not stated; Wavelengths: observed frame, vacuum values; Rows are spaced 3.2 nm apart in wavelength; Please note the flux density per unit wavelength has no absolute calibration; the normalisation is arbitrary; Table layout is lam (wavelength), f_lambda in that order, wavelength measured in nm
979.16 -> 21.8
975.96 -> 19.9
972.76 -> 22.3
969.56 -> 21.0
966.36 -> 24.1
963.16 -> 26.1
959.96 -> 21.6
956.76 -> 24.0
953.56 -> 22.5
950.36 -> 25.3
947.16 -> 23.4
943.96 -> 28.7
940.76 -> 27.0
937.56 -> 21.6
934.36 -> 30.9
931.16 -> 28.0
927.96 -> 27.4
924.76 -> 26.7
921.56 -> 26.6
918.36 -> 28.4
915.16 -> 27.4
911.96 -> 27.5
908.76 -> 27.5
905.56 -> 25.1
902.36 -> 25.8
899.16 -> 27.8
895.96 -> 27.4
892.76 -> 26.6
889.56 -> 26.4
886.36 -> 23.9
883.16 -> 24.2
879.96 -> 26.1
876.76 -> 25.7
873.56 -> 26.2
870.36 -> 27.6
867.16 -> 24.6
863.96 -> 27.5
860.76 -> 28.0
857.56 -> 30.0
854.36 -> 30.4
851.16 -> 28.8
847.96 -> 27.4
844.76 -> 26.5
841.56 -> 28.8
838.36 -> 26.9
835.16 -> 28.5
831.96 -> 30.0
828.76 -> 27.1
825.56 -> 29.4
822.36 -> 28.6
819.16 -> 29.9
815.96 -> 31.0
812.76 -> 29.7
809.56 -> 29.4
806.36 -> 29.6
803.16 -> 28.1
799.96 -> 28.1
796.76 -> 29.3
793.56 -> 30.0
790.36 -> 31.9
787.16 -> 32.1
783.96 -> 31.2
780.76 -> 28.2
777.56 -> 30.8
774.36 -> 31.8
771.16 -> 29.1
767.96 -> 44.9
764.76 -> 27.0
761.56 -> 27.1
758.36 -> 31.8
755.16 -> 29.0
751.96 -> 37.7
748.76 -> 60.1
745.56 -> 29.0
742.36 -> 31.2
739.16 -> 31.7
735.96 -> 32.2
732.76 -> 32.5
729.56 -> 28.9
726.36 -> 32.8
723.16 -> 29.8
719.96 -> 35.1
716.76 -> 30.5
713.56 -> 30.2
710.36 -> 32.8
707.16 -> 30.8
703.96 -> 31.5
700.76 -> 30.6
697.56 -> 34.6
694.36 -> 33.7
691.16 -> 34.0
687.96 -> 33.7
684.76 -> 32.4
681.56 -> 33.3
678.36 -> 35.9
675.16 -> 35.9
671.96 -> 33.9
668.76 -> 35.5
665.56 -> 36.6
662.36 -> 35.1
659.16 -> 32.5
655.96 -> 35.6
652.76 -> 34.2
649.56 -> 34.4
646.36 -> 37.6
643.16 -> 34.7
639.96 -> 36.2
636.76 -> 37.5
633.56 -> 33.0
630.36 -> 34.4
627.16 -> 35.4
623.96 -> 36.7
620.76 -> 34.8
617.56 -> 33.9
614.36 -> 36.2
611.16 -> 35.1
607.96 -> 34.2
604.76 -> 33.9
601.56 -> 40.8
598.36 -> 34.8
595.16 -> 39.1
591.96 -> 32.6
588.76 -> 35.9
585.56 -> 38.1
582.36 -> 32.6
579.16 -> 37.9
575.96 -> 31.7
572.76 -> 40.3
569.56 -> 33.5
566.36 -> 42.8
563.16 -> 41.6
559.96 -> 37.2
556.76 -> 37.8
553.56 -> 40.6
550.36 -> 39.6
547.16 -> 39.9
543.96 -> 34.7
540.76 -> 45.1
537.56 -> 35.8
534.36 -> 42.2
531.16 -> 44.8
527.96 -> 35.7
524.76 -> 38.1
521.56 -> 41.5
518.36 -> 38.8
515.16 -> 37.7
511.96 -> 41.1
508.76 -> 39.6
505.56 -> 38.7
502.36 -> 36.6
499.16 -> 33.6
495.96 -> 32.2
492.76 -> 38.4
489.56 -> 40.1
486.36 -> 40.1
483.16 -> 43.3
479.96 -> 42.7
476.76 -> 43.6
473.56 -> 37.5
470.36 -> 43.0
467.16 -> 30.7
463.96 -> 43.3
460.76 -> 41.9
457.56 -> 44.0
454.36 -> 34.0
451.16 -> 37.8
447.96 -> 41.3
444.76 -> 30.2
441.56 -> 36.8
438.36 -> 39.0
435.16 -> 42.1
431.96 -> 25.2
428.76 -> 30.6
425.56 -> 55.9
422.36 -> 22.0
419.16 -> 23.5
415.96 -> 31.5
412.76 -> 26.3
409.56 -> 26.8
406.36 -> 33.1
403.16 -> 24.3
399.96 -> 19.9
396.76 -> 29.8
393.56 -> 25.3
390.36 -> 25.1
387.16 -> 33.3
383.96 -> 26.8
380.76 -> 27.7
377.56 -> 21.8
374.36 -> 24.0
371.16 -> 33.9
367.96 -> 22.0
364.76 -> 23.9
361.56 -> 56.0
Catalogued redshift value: 0.14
